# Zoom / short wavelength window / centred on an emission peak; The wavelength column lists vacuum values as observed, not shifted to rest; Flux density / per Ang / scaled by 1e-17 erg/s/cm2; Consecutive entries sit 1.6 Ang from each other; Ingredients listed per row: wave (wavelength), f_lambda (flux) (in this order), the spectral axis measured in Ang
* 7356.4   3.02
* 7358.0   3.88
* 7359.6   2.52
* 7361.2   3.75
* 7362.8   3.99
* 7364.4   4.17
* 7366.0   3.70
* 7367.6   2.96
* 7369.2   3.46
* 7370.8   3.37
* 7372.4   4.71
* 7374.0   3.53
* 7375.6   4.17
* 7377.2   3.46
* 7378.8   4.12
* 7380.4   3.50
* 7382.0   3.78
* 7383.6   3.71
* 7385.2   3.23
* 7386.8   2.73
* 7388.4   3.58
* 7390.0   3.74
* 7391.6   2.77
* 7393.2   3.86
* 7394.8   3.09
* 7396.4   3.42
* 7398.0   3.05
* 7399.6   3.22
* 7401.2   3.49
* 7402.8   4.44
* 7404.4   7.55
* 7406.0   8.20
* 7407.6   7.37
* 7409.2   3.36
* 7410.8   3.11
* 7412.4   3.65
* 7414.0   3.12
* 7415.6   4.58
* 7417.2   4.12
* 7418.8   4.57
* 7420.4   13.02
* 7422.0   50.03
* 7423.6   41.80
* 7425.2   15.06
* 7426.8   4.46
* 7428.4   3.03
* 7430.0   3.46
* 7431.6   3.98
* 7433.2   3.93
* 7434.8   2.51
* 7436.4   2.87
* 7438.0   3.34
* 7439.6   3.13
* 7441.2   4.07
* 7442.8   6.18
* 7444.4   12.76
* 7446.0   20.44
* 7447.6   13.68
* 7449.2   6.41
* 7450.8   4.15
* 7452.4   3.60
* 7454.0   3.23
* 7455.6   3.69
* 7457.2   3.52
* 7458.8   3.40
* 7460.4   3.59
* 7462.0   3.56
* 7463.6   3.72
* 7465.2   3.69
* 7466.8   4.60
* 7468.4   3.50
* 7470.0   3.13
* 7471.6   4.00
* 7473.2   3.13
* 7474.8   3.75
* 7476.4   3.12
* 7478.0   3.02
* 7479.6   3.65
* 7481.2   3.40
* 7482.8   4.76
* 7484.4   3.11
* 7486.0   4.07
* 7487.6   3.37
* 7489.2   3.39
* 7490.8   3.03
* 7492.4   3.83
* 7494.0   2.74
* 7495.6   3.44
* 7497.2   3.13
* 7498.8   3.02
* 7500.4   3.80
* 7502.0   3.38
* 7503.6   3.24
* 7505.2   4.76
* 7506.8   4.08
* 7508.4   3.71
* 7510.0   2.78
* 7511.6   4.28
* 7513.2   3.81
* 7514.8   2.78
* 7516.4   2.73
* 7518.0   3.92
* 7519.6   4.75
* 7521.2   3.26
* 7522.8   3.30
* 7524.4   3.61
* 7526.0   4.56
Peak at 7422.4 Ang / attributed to H-alpha 6563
